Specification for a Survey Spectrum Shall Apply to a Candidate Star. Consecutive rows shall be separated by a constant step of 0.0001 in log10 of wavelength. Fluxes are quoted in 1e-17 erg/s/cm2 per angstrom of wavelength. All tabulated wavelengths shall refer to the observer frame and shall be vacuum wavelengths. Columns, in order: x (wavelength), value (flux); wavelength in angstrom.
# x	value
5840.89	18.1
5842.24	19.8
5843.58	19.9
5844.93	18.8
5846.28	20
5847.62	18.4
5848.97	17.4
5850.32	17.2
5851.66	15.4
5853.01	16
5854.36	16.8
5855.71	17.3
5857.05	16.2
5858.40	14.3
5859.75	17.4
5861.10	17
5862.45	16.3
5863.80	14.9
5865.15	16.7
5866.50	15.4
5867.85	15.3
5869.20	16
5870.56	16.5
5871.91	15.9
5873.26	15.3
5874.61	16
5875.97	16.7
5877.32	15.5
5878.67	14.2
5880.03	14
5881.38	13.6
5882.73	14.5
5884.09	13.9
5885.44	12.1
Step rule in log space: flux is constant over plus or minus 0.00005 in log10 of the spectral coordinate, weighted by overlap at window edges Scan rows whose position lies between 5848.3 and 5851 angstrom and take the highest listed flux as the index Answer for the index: 17.4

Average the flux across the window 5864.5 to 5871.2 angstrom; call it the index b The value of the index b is 16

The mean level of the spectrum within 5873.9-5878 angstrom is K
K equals 16.1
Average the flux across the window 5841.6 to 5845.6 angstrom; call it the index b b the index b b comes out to 19.5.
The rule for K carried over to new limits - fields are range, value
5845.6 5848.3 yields 19.2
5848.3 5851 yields 17.3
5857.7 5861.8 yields 16.2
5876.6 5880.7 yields 14.6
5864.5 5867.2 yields 16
